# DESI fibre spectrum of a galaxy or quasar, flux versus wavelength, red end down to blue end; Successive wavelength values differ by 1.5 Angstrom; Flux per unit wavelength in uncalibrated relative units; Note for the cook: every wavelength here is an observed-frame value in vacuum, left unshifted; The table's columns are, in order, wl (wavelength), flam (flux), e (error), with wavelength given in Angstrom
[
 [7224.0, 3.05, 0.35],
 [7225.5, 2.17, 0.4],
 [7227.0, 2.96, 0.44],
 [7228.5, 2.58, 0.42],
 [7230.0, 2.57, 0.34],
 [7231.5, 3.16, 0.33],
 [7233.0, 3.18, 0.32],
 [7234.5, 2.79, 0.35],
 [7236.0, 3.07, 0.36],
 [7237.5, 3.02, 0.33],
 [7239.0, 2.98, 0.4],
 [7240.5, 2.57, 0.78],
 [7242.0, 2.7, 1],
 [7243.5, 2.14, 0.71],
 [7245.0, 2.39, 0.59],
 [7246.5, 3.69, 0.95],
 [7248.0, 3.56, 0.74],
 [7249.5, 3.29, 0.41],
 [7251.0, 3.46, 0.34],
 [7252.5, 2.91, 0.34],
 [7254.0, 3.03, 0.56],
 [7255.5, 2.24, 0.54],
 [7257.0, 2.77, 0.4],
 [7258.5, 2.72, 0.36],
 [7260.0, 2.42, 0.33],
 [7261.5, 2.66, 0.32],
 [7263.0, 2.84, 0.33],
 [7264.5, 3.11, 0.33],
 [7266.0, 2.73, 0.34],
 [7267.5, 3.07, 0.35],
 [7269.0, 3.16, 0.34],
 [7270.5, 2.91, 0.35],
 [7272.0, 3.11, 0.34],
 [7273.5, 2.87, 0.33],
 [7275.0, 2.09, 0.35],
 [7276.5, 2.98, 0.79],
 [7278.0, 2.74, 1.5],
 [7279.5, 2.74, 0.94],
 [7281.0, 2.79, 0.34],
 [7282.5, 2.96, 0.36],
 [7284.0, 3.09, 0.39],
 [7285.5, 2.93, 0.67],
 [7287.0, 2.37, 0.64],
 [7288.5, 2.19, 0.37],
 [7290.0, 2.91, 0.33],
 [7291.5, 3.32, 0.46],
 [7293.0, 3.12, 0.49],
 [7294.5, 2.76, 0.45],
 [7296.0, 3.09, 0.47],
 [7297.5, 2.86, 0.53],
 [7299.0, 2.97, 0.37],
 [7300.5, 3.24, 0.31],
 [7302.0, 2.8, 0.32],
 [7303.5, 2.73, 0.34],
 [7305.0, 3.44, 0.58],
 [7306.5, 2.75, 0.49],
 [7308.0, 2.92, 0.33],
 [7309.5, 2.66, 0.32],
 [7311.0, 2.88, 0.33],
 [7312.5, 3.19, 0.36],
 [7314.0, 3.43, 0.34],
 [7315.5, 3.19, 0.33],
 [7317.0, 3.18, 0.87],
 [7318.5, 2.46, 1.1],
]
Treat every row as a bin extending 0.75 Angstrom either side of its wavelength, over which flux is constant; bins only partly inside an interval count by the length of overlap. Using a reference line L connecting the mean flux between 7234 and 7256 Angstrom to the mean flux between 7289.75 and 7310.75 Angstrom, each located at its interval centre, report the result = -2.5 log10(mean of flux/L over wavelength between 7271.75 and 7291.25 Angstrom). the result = 0.076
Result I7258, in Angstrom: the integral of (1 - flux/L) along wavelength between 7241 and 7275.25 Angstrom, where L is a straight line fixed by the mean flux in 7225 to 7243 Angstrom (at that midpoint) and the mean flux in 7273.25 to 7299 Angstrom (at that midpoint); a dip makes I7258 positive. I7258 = -0.7 Angstrom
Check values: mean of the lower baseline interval 2.81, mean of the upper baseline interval 2.82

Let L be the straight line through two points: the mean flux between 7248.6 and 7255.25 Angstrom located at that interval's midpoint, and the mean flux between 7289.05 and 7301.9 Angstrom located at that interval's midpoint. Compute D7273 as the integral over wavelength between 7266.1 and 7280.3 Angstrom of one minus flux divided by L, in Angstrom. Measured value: 1.0 Angstrom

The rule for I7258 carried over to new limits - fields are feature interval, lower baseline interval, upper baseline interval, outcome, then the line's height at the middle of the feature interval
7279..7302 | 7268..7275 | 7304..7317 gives 0.8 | 2.99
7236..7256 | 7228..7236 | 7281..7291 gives -0.6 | 2.85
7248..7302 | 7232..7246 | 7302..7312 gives -0.7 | 2.84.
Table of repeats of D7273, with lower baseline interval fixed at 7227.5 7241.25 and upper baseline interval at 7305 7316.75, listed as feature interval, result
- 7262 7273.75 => -0.1 Angstrom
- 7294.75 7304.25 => 0.2 Angstrom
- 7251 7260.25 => 0.5 Angstrom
